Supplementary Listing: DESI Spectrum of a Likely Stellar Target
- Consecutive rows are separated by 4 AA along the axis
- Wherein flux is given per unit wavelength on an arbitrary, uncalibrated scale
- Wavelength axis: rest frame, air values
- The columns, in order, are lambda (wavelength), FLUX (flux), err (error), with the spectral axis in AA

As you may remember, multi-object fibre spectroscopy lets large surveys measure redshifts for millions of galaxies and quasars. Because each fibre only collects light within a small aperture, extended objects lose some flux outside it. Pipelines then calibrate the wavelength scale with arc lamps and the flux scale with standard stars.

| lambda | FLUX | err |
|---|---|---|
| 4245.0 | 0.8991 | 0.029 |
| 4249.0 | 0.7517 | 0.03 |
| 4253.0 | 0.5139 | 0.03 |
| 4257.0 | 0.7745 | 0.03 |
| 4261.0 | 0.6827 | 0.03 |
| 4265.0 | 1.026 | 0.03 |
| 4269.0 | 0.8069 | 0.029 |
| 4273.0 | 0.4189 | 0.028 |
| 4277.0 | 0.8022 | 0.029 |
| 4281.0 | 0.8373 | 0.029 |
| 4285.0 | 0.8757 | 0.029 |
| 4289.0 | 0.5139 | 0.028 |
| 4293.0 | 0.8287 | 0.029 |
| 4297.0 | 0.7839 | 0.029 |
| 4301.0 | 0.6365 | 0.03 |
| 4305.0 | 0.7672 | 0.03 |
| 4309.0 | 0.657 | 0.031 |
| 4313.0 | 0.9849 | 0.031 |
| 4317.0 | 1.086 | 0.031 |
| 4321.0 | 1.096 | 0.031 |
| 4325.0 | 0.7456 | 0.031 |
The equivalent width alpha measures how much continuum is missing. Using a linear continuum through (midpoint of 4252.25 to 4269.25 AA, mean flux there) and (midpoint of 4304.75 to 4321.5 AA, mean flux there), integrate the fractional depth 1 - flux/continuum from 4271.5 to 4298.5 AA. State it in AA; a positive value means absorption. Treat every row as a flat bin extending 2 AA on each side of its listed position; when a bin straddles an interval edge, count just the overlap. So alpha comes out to 3.7 AA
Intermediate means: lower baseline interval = 0.774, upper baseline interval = 0.918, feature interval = 0.727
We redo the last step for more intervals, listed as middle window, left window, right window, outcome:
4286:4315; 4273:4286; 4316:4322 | 6.09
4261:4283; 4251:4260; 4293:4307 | -2.80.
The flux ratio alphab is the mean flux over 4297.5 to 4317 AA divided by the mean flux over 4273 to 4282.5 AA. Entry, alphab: 1.1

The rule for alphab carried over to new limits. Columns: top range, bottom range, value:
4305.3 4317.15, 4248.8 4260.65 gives 1.29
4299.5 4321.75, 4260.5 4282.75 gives 1.13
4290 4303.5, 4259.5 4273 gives 0.94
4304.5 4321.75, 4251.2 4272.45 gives 1.24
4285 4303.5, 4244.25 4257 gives 1.00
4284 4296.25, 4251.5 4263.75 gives 1.07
